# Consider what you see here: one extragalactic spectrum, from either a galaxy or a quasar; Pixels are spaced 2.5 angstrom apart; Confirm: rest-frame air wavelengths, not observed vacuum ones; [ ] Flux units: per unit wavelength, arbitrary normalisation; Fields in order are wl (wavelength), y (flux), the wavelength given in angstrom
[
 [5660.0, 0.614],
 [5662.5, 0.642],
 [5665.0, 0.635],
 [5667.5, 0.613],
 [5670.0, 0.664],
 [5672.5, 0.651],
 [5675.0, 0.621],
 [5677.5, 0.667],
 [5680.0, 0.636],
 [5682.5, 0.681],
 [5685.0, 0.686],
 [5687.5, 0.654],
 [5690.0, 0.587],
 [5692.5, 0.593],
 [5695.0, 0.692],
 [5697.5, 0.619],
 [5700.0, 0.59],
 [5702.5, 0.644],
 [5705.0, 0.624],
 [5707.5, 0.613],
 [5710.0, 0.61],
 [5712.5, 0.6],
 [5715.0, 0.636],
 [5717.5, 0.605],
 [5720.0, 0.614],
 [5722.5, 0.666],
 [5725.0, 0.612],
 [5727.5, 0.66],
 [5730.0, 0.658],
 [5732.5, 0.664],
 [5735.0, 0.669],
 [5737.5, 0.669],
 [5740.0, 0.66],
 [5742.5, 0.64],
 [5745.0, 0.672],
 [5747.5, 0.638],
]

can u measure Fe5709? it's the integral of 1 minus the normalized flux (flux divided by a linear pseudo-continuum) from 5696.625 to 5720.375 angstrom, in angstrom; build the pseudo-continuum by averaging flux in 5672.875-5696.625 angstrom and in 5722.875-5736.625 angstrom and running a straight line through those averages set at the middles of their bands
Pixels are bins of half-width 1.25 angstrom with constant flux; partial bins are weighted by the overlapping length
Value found 1.3 angstrom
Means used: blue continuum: 0.646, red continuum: 0.654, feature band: 0.615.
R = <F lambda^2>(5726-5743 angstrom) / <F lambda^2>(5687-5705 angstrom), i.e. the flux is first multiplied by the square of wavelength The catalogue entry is 1.1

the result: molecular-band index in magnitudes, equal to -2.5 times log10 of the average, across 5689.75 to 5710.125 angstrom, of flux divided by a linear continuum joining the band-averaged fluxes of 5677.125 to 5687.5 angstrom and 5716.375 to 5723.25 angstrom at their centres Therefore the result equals 0.04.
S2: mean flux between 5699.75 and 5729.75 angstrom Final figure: 0.625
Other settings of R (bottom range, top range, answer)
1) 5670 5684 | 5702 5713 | 0.96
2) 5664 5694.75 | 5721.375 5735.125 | 1.04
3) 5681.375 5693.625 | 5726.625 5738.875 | 1.05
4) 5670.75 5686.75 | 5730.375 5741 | 1.03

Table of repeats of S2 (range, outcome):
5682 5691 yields 0.651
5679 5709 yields 0.635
